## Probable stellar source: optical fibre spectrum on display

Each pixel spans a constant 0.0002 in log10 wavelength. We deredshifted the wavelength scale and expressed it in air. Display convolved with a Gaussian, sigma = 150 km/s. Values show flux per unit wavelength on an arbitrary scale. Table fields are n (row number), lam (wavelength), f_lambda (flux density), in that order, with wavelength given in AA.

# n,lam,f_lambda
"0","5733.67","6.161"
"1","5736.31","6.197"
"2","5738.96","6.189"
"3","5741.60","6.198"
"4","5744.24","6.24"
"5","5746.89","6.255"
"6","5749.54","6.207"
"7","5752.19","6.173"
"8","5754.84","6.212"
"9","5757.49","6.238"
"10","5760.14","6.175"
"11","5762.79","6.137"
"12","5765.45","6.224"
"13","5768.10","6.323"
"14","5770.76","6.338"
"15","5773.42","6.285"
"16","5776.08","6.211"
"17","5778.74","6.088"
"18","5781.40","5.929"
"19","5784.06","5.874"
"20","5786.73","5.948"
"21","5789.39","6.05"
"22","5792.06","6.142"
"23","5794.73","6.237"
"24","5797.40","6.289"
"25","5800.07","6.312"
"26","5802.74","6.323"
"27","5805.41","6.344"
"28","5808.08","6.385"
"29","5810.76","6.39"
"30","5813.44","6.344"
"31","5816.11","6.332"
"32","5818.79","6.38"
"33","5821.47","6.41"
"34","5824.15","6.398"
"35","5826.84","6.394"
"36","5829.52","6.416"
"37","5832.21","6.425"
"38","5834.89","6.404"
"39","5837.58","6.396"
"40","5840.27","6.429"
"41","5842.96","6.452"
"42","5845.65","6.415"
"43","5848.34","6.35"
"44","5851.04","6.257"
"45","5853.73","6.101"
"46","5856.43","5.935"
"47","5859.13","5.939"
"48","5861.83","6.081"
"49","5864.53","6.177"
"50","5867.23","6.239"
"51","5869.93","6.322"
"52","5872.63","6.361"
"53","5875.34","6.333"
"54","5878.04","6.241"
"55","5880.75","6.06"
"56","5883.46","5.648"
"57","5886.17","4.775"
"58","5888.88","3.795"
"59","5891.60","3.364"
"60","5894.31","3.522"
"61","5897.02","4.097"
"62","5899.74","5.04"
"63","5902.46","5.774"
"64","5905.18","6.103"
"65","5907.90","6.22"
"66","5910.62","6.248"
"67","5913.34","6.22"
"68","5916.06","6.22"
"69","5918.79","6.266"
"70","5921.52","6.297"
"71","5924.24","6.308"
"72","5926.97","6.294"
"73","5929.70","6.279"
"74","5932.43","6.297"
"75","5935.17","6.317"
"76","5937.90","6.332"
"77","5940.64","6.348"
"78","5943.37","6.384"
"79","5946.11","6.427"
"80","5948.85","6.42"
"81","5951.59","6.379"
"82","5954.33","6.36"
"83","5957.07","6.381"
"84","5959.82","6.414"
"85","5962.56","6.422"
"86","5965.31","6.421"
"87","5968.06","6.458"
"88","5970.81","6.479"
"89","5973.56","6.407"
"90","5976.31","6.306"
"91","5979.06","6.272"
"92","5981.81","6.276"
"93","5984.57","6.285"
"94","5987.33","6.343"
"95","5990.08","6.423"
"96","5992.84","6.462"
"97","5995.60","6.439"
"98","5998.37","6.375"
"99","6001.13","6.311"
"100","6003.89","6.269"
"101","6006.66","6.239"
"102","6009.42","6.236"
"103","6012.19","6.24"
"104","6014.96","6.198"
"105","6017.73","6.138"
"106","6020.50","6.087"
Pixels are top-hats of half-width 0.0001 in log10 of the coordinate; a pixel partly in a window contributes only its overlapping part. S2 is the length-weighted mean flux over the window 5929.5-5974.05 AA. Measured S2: 6.39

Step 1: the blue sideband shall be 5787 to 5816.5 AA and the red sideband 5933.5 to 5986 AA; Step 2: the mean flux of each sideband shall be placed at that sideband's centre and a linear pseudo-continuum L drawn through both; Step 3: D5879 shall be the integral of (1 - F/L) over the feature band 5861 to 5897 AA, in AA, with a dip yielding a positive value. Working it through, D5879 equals 5.3 AA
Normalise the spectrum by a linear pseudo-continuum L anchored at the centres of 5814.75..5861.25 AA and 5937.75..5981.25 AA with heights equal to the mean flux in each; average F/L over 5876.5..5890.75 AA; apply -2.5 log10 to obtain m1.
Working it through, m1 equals 0.21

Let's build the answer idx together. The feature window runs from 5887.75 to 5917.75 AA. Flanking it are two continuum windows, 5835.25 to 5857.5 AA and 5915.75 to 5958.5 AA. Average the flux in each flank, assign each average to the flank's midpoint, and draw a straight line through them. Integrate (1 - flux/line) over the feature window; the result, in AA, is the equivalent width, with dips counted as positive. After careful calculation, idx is 5.5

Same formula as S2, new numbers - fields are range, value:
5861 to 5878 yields 6.26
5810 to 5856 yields 6.36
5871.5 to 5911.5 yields 5.29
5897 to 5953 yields 6.16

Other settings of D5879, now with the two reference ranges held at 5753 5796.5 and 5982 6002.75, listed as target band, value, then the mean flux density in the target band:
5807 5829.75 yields -0.7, 6.38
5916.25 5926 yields 0.0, 6.28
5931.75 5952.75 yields -0.2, 6.36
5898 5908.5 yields 1.0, 5.69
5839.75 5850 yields -0.3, 6.4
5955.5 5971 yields -0.2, 6.42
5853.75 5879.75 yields 0.3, 6.18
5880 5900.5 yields 5.9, 4.48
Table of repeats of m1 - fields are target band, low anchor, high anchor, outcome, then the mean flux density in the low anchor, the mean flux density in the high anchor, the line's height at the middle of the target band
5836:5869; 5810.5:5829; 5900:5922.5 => 0.01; 6.38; 6.11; 6.28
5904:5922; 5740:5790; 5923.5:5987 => 0.02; 6.17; 6.36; 6.32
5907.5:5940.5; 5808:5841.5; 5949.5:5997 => 0.02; 6.39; 6.38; 6.39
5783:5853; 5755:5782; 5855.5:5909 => -0.08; 6.2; 5.49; 5.89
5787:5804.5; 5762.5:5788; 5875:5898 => -0.06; 6.13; 4.82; 5.89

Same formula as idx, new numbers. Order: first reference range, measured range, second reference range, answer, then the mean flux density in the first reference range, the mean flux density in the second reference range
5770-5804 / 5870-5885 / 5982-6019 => 0.2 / 6.15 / 6.3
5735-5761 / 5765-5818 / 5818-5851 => 0.7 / 6.21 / 6.4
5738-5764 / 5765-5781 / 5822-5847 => 0.1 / 6.2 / 6.41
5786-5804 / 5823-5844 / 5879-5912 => -2.4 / 6.19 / 5.07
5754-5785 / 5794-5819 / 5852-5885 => -0.7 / 6.17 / 6.11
